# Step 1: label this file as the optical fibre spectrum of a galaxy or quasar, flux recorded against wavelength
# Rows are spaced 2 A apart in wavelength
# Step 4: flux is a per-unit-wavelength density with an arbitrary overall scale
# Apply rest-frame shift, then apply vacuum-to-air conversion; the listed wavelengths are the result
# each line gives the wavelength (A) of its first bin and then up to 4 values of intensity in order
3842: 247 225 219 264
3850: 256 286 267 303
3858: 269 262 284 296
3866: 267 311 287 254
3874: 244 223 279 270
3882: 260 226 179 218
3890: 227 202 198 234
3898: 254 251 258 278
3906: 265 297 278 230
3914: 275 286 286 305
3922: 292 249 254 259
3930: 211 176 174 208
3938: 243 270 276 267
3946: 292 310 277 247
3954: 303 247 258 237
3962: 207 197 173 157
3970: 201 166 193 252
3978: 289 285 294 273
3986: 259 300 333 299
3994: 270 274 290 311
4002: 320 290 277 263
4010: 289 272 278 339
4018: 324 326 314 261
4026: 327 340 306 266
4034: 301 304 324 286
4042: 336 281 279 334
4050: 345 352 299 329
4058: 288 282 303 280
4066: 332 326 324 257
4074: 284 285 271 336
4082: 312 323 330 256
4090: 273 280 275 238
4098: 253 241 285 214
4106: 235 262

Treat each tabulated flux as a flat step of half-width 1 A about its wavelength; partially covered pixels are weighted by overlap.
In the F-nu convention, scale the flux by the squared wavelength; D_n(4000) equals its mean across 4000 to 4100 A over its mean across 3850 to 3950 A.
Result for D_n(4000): 1.3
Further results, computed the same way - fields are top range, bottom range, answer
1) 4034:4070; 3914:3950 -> 1.28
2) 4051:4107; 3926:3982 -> 1.29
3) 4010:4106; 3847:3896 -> 1.28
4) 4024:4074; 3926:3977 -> 1.39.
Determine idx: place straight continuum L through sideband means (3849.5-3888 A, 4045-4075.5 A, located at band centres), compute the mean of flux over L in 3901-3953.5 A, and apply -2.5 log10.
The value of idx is 0.07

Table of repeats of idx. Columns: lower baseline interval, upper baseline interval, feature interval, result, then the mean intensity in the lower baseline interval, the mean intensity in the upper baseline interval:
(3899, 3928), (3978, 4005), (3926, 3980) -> 0.19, 271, 292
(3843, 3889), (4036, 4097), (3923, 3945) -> 0.16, 259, 301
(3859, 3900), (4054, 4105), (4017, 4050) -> -0.11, 249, 287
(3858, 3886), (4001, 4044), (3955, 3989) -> 0.23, 263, 302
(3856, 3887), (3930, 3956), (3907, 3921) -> -0.10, 262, 252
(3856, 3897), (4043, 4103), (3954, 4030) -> 0.03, 251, 295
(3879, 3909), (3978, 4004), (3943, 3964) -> 0.04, 241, 292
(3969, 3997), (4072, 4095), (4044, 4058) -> -0.13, 263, 292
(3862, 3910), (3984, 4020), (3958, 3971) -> 0.37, 252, 294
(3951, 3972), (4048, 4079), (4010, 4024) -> -0.14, 220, 305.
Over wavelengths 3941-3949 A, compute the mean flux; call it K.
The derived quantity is 286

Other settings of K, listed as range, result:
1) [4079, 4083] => 324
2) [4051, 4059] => 317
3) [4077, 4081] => 304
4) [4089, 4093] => 276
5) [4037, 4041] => 305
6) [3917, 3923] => 294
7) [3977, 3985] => 285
